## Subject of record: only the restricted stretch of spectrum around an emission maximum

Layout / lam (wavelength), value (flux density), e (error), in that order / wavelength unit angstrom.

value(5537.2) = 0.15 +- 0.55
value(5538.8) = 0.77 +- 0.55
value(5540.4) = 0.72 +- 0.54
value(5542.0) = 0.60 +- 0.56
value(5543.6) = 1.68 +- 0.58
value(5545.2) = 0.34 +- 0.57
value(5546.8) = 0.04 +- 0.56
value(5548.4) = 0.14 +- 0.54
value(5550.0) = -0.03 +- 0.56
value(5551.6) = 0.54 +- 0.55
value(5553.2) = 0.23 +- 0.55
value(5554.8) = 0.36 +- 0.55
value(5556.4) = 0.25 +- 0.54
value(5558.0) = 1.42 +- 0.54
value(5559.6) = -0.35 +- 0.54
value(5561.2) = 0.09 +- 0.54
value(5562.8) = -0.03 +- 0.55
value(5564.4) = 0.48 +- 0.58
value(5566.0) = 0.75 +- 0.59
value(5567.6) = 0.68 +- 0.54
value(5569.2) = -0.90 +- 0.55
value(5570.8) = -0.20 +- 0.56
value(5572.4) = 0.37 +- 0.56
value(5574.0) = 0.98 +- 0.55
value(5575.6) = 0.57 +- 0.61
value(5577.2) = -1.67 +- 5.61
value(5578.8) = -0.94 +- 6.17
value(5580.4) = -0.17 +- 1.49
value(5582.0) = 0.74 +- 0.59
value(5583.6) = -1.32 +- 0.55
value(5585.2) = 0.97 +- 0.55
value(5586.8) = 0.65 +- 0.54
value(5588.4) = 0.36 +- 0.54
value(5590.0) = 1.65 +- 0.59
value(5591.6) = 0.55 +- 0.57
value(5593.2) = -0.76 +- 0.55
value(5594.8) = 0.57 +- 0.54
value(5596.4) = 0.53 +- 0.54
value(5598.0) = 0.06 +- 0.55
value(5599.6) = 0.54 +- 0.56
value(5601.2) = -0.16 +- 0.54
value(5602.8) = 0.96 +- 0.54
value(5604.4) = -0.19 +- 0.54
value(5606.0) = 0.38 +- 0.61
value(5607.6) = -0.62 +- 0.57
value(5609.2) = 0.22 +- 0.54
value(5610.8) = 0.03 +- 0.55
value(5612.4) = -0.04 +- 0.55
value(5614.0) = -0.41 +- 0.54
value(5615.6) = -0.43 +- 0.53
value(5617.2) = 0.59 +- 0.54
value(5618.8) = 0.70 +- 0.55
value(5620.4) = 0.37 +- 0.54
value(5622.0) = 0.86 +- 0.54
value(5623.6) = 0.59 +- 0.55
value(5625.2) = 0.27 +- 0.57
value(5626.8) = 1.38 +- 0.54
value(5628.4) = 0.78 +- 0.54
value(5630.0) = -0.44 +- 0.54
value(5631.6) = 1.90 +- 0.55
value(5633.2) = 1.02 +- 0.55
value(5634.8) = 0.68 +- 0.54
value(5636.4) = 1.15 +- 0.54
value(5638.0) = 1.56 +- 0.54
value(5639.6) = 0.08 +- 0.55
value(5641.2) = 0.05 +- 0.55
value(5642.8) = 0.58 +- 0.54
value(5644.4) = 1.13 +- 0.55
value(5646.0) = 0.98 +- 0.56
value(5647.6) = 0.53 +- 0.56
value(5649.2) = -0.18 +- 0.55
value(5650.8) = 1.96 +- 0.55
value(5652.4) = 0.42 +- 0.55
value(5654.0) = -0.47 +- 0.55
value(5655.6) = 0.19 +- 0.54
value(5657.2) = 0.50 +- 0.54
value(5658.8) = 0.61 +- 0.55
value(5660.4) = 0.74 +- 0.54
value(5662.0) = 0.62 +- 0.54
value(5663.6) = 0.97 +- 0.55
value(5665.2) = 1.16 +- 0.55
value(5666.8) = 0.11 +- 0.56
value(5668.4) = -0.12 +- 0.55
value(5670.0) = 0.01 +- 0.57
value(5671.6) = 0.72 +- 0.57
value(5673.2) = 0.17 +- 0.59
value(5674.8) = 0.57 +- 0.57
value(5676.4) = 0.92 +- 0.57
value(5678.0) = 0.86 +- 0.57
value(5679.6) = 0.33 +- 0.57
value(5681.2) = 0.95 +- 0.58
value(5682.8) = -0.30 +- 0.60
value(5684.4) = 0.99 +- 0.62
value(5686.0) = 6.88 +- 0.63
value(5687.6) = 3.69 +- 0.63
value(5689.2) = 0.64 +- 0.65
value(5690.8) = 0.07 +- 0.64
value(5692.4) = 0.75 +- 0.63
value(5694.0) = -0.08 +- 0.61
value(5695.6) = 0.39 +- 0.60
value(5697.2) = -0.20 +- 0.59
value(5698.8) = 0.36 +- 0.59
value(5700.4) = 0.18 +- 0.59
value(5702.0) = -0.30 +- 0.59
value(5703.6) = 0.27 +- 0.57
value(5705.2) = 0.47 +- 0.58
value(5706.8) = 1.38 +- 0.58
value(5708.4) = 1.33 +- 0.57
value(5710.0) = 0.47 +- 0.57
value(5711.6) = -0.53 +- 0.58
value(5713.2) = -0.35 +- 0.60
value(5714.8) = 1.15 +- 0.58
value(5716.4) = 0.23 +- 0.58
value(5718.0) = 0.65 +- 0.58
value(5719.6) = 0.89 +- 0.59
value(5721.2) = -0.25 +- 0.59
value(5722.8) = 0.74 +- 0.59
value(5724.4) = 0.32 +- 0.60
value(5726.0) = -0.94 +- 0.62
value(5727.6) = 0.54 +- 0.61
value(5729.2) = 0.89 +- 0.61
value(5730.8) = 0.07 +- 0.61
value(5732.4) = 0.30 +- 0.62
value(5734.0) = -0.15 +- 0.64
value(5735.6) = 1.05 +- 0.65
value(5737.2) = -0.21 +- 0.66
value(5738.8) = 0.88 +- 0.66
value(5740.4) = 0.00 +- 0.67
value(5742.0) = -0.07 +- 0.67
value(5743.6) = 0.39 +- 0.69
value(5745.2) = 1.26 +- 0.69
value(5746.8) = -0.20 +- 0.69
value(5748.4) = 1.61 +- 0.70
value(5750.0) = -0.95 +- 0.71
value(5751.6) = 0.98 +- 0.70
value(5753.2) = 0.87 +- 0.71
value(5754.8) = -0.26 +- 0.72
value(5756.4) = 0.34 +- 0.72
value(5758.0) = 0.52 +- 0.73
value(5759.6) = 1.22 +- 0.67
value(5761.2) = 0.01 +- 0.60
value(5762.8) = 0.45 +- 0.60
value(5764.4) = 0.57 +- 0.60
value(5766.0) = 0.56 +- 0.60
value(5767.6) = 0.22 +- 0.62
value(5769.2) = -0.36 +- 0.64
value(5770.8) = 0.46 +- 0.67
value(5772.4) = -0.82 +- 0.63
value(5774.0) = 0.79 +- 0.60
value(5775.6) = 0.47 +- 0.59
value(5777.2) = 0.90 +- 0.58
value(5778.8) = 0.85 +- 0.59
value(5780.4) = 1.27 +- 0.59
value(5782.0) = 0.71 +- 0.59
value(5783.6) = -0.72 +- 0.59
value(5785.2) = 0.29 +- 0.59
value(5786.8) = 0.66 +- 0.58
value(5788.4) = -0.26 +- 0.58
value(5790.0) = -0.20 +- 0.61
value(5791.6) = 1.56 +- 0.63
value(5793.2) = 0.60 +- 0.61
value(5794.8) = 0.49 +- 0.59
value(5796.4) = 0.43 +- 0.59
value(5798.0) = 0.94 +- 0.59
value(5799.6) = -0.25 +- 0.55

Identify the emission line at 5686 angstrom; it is [O III]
